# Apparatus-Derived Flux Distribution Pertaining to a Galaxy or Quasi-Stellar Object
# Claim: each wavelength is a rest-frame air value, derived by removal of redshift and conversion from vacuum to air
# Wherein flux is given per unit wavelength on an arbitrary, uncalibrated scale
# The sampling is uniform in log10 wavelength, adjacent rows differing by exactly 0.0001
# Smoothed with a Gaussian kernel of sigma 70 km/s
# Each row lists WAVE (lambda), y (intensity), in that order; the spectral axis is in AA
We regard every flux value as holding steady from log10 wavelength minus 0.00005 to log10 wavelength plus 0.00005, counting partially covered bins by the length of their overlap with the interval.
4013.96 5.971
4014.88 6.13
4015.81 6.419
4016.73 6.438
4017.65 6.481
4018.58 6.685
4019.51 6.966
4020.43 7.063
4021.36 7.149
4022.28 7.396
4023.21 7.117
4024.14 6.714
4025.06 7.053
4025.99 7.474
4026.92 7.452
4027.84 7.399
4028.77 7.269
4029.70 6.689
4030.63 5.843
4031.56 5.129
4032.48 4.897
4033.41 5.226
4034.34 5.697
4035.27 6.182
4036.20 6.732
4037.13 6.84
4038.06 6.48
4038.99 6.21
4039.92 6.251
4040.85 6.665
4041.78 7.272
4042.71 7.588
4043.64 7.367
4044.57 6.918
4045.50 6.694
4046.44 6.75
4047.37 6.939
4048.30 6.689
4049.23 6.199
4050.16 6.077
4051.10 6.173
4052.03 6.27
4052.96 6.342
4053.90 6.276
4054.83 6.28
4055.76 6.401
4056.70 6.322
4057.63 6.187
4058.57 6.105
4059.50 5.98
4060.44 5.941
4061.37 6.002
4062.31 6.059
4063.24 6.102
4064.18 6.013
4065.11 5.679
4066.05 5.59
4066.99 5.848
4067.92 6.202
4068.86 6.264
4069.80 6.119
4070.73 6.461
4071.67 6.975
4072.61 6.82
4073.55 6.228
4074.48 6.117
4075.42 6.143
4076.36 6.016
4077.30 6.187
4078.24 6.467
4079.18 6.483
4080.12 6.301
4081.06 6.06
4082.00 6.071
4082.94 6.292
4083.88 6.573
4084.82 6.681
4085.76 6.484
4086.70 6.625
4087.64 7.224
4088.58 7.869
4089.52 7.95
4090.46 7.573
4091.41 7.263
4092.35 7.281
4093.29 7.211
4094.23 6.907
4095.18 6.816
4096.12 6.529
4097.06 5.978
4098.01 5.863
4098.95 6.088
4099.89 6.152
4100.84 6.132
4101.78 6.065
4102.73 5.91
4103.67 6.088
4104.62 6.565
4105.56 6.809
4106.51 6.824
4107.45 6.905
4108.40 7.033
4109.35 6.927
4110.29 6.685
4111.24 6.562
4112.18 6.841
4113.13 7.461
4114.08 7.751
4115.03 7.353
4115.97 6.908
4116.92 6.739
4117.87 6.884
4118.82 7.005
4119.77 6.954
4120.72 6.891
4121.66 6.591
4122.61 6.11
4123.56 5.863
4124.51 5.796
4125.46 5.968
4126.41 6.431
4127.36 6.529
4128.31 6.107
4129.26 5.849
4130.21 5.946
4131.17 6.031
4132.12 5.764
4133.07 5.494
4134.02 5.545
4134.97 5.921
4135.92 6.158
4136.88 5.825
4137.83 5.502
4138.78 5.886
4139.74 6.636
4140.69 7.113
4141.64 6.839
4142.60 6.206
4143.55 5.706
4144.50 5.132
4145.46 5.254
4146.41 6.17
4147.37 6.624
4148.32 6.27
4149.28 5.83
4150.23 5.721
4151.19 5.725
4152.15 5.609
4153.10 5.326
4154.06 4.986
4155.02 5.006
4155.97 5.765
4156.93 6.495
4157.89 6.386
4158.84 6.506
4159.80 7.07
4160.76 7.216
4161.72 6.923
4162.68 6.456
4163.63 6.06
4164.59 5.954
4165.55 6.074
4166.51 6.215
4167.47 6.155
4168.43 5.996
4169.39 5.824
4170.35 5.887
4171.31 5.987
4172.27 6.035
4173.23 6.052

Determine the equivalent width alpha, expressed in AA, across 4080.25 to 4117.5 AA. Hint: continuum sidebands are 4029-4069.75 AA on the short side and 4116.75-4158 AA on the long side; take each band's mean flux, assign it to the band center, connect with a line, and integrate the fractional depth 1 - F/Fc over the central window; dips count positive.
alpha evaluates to -3.62 AA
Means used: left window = 6.27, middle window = 6.74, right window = 6.05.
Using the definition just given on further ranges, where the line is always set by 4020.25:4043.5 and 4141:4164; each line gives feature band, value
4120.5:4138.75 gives 0.5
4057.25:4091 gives 0.3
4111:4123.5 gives -1.3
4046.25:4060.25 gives 0.5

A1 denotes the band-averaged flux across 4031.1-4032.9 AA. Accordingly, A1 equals 5.04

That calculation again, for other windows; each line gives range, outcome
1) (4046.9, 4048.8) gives 6.82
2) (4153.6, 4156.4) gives 5.25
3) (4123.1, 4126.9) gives 6.02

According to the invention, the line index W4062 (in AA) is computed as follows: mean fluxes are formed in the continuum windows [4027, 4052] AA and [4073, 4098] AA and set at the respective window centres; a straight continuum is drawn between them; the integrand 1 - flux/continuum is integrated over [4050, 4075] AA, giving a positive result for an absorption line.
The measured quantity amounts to 1.5 AA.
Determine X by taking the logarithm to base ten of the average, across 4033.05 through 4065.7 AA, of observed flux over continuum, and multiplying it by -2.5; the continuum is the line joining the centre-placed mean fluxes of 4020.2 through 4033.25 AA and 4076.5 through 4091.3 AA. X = 0.06 mag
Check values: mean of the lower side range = 6.72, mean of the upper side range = 6.72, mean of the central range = 6.37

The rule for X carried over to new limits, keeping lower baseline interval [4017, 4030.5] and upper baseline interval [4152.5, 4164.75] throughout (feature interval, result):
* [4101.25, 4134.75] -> -0.01 mag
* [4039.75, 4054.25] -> 0.03 mag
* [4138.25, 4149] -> 0.02 mag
